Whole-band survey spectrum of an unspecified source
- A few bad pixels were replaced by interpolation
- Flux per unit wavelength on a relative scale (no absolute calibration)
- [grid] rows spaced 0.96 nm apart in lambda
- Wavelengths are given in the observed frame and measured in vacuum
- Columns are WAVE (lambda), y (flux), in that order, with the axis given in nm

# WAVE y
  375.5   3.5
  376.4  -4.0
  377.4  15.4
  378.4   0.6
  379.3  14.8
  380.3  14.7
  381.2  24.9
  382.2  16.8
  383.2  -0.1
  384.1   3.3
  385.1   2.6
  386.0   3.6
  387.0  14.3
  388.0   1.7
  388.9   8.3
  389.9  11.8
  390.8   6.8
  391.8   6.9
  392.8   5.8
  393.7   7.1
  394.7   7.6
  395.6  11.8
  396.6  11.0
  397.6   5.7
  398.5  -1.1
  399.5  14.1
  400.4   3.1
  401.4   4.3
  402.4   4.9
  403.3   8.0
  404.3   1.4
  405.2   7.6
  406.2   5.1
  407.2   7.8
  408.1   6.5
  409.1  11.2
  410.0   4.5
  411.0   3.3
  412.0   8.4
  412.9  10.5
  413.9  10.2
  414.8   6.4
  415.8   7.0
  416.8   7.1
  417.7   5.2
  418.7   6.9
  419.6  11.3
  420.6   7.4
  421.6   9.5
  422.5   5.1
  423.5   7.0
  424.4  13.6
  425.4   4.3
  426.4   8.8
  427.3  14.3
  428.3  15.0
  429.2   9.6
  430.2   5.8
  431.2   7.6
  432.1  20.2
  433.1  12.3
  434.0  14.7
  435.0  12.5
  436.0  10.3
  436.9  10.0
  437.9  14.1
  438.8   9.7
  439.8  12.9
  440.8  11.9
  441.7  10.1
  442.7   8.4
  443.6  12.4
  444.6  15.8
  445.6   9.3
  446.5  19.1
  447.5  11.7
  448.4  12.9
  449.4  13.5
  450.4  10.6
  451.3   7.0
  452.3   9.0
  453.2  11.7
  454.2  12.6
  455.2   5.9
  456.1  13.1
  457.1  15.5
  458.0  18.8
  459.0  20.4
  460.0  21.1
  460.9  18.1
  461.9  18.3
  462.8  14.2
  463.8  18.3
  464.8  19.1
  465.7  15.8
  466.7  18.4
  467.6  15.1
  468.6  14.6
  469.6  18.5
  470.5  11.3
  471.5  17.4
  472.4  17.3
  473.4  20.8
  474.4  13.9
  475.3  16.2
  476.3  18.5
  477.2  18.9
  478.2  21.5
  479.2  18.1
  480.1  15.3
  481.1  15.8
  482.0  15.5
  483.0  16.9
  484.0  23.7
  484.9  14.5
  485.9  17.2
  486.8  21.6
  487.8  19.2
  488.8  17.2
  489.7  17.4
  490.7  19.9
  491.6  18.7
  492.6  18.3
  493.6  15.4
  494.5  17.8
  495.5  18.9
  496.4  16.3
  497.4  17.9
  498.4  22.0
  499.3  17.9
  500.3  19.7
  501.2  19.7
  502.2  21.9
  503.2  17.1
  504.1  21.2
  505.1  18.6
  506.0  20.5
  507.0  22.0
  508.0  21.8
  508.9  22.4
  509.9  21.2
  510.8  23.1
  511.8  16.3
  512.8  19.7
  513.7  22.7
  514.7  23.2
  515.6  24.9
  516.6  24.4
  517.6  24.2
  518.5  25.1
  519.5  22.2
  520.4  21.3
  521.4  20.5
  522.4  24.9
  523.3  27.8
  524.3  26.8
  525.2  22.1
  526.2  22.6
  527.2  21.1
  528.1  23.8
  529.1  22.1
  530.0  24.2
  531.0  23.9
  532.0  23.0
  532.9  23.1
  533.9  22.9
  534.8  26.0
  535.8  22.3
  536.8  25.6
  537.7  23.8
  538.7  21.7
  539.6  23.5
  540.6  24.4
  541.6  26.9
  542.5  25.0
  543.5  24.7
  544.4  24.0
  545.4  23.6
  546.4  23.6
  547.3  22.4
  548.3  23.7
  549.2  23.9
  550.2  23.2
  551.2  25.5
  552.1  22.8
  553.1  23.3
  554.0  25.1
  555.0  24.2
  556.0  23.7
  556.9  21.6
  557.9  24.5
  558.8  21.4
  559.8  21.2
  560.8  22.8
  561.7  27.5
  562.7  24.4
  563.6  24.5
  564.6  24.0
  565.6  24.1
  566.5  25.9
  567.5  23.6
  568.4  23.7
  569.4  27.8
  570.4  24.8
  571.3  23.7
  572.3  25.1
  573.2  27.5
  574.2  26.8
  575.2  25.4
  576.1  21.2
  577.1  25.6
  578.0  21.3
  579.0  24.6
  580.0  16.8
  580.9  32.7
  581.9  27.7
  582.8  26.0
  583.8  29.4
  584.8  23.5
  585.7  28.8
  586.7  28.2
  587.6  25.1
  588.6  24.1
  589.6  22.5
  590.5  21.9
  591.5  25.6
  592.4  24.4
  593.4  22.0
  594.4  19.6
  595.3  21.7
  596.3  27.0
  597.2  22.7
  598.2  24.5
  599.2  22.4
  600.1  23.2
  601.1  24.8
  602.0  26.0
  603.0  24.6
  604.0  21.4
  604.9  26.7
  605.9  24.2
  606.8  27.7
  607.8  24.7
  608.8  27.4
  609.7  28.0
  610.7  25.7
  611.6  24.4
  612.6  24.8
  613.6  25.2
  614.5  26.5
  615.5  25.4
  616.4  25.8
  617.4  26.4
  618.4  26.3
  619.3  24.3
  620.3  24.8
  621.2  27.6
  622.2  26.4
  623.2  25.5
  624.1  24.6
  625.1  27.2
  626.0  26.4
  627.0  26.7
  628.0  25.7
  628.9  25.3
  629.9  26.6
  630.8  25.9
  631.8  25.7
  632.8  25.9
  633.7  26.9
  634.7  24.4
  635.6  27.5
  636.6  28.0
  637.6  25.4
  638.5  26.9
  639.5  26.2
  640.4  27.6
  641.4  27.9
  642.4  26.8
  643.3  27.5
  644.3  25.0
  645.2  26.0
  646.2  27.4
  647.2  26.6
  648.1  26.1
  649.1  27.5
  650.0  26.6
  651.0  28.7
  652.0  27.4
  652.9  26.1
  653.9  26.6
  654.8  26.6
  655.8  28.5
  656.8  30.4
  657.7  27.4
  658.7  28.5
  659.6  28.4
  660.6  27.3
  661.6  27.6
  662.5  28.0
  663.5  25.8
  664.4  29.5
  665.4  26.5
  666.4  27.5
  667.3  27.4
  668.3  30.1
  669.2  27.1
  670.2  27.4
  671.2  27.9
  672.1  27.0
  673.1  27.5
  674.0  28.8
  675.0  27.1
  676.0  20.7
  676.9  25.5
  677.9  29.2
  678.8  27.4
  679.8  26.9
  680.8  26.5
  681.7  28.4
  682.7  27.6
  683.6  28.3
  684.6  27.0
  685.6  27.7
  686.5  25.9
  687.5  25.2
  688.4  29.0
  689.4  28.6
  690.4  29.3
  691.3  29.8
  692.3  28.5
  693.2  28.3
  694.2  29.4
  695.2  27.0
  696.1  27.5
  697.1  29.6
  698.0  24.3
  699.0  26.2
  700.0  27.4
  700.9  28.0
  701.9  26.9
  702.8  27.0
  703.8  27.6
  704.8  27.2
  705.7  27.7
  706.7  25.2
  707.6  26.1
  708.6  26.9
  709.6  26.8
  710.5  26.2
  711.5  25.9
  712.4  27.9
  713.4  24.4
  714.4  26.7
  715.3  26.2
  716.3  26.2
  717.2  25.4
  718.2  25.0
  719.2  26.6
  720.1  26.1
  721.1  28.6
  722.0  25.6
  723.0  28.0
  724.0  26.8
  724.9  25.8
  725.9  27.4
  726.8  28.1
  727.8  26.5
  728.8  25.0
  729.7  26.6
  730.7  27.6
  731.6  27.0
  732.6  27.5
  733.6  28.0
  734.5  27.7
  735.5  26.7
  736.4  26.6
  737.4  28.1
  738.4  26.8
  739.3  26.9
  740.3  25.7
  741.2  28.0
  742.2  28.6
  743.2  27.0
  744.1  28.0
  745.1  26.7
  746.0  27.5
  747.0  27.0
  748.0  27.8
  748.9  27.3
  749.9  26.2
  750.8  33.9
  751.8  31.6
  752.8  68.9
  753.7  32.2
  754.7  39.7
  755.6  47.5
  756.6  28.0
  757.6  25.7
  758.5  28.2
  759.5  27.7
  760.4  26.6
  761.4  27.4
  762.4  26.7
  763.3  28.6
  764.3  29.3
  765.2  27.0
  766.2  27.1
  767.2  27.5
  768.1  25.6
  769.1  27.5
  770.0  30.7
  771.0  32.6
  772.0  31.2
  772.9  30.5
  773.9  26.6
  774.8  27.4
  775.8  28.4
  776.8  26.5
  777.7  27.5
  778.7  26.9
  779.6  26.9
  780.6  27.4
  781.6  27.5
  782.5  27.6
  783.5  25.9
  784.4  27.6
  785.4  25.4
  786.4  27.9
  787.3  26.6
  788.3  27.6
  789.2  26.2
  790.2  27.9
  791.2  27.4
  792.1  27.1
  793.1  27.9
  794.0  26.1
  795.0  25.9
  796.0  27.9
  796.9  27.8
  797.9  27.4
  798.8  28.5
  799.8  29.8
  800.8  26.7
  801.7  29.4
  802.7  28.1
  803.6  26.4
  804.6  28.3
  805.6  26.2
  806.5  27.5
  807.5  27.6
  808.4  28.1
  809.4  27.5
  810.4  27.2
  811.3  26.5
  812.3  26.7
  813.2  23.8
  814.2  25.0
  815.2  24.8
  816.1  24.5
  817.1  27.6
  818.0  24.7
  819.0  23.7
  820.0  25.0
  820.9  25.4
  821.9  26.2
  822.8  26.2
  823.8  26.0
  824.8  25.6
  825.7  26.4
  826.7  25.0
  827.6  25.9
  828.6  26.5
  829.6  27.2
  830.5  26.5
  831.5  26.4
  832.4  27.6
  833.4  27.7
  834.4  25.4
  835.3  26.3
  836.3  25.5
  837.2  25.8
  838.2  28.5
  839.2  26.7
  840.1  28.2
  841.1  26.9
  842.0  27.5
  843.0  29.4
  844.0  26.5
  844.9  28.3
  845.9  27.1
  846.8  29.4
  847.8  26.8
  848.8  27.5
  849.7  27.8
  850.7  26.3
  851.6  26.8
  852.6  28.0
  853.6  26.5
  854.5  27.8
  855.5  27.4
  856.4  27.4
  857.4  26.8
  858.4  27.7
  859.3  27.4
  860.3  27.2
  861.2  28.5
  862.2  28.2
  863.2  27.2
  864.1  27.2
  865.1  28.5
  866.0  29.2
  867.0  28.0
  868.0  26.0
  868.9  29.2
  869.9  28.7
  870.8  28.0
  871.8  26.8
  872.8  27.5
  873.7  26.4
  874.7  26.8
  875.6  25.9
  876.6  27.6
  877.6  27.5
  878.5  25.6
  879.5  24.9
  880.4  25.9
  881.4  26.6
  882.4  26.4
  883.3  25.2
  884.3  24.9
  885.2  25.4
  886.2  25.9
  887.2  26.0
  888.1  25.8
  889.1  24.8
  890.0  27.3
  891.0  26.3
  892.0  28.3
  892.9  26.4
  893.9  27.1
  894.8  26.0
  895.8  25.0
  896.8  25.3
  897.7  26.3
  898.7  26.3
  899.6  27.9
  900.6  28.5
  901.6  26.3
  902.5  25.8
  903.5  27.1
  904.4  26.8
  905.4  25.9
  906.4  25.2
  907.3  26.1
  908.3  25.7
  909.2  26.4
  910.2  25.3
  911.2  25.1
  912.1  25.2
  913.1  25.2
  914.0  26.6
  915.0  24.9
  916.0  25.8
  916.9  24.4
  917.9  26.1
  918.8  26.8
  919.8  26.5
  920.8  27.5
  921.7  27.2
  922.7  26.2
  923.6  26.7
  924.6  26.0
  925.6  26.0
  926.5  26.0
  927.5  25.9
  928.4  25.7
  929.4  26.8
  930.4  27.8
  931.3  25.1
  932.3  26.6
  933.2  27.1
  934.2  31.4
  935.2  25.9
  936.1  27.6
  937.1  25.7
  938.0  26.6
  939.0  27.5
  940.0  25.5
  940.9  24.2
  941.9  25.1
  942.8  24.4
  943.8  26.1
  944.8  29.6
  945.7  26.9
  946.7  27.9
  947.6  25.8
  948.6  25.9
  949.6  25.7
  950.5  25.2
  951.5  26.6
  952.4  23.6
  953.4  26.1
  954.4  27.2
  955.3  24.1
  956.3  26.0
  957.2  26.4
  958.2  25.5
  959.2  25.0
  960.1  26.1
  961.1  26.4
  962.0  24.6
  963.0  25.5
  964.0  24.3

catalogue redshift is 0.147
